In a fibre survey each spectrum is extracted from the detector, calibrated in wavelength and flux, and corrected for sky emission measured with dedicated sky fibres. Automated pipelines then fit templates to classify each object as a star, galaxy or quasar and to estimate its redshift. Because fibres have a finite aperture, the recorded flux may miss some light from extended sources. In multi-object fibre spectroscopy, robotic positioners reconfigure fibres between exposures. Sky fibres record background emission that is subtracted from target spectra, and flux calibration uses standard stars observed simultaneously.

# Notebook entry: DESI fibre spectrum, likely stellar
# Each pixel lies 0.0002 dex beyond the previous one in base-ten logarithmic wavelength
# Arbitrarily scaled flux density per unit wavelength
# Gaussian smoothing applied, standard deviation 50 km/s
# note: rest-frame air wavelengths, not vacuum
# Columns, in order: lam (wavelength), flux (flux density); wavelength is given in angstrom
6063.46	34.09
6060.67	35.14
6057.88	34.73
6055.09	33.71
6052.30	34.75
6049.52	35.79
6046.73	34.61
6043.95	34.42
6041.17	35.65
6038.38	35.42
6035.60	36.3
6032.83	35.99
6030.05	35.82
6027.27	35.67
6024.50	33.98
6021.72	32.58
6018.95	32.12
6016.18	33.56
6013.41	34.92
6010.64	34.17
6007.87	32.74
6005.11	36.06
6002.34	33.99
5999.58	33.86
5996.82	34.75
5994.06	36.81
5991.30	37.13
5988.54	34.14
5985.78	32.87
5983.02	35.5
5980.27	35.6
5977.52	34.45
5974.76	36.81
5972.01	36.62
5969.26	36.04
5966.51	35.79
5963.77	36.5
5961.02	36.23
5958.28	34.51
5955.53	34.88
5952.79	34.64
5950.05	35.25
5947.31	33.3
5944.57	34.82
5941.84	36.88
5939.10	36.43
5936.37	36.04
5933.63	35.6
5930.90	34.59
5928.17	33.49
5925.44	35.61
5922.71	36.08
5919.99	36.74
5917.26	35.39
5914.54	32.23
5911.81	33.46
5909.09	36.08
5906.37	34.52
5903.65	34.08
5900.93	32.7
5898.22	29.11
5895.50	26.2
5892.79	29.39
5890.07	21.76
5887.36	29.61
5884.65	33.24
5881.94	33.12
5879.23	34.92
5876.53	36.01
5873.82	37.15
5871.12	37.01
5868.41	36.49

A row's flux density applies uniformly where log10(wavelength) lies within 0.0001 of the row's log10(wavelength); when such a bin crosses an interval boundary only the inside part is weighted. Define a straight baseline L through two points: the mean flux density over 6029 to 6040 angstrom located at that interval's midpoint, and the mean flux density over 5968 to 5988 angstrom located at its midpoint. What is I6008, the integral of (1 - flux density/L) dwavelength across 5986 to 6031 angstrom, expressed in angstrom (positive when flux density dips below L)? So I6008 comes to 1.5 angstrom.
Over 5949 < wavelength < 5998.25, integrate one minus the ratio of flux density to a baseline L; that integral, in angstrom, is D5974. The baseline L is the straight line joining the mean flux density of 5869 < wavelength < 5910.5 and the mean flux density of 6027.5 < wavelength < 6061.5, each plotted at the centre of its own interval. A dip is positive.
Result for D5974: -2.3 angstrom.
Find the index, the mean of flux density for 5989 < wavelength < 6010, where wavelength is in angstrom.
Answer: 35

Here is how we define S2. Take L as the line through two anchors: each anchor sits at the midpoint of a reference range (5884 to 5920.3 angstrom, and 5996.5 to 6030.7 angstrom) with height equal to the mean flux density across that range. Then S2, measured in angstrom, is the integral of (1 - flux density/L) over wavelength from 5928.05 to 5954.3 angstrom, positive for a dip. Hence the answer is -2.2 angstrom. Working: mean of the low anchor 31.6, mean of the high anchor 34.1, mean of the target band 35.2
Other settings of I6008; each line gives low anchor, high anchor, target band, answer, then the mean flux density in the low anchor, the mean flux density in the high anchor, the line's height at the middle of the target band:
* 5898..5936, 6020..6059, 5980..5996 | -0.3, 34.5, 34.9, 34.7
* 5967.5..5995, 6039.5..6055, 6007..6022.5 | 0.8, 35.6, 34.9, 35.2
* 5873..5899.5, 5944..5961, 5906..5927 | -1.5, 30.9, 34.7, 32.6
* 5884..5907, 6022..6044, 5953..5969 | -1.5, 29.8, 35.3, 32.4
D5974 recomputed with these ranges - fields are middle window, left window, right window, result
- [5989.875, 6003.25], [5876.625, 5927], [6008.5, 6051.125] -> -0.5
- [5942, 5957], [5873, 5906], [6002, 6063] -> -0.9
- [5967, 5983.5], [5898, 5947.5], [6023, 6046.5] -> -0.4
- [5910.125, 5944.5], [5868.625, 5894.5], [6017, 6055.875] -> -2.1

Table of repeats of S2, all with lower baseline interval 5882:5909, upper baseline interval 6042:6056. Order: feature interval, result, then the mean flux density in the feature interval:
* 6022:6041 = -0.6 angstrom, 35.4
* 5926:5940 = -1.6 angstrom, 35.2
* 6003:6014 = -0.3 angstrom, 34.4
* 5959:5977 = -2.0 angstrom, 36.2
